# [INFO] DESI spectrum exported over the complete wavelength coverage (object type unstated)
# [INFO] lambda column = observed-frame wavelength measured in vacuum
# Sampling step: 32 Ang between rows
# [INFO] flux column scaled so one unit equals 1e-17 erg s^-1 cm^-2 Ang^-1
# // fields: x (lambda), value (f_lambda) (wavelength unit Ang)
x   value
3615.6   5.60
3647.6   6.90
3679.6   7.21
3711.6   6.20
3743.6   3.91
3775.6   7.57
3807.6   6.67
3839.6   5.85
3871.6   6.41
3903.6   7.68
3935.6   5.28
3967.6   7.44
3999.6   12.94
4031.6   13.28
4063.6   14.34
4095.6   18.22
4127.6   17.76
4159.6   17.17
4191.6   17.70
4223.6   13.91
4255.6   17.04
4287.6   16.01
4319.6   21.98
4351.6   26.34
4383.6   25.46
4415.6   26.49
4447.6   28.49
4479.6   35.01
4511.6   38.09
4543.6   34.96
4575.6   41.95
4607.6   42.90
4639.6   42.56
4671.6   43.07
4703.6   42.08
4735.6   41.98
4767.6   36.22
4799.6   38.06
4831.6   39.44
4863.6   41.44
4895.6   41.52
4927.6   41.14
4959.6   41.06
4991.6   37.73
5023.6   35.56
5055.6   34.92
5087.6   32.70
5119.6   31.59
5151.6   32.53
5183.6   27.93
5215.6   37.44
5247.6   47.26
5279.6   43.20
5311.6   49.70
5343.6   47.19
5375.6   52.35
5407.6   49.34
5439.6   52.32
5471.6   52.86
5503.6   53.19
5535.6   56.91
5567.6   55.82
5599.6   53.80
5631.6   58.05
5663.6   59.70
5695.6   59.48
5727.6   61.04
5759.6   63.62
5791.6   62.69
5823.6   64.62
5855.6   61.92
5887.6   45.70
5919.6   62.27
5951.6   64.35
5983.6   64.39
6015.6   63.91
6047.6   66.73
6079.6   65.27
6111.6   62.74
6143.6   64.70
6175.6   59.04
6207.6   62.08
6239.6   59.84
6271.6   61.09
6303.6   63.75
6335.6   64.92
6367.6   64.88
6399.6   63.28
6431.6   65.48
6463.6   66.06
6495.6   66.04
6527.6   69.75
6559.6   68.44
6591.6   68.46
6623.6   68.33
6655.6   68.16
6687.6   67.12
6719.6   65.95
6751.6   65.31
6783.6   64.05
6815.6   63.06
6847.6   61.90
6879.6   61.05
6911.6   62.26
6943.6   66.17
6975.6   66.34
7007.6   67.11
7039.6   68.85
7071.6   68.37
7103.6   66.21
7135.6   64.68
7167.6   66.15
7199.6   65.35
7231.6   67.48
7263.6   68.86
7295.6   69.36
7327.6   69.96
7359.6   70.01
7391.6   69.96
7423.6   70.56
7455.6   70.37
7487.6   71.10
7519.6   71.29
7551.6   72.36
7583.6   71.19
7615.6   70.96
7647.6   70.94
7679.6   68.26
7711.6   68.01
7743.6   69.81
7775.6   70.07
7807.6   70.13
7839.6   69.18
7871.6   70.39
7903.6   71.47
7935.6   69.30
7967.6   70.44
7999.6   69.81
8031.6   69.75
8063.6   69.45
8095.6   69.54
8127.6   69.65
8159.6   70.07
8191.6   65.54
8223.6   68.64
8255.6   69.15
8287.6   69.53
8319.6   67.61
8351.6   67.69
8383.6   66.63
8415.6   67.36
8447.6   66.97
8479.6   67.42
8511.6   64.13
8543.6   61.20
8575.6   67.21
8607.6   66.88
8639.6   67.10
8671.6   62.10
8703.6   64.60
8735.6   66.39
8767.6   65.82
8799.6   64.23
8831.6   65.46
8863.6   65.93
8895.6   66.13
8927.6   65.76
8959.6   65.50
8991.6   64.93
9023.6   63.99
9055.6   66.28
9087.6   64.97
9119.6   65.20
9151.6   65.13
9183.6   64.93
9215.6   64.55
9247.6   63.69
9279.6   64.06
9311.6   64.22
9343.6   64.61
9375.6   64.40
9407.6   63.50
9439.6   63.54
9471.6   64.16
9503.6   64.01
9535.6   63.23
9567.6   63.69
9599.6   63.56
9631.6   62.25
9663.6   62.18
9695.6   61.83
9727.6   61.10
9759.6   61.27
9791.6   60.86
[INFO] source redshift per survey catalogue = 0.00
